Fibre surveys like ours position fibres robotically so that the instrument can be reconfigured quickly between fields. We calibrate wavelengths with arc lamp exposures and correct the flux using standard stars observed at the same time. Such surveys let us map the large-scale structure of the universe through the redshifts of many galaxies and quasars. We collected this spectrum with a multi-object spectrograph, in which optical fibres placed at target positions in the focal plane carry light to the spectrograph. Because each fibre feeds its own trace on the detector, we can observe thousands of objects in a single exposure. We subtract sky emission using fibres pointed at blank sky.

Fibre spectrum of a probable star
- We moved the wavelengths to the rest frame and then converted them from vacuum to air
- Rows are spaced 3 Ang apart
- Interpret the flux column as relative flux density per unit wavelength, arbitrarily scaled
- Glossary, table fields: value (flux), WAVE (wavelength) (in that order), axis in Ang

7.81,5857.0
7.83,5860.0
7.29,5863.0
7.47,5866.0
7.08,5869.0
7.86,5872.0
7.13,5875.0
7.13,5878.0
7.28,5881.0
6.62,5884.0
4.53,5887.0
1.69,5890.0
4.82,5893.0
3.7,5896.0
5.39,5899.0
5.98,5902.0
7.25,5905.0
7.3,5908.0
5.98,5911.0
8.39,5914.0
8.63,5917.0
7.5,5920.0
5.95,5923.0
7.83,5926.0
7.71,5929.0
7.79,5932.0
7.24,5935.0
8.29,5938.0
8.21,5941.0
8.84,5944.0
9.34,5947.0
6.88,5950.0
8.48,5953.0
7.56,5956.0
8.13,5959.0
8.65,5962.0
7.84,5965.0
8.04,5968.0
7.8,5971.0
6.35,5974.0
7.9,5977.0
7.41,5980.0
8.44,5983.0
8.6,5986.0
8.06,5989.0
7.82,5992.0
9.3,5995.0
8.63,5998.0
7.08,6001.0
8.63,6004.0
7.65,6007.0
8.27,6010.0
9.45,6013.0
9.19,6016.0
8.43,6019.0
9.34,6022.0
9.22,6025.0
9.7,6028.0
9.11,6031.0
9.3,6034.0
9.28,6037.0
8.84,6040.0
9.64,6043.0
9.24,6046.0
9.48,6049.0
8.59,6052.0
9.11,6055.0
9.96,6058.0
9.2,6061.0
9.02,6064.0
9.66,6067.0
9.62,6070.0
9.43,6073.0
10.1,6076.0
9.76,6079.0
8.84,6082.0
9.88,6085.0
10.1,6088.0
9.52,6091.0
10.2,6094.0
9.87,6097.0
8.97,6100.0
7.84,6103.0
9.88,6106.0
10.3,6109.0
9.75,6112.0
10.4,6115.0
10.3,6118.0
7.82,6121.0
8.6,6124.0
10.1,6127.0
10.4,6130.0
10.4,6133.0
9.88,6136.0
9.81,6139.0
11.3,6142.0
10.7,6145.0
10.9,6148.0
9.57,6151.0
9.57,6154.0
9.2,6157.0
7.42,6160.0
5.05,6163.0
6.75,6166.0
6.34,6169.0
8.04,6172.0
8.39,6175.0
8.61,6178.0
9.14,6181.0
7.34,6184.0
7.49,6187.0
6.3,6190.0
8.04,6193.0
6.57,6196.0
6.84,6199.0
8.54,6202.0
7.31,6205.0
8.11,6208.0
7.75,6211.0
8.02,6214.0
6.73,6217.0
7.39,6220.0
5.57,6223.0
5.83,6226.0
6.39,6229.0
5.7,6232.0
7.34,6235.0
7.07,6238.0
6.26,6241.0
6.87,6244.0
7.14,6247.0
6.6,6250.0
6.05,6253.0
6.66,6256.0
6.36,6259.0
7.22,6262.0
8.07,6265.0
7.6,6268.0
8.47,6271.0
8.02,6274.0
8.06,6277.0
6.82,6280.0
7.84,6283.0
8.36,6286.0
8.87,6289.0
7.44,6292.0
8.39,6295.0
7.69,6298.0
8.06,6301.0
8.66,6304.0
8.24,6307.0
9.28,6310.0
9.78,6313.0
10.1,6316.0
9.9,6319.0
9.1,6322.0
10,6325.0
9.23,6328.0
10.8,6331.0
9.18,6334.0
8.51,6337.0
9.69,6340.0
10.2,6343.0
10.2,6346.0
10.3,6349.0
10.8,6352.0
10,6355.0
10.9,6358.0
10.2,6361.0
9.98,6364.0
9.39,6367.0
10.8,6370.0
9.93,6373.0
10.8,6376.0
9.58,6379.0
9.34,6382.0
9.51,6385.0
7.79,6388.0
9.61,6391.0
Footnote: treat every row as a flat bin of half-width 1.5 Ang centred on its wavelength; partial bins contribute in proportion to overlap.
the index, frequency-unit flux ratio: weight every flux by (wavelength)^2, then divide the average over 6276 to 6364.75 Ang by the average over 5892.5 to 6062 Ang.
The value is 1.3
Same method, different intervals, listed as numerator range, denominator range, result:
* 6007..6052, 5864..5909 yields 1.57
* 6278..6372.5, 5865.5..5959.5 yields 1.53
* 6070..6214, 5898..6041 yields 1.16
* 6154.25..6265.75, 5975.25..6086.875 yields 0.85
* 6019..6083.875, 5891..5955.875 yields 1.36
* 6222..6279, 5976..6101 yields 0.82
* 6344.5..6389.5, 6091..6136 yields 1.12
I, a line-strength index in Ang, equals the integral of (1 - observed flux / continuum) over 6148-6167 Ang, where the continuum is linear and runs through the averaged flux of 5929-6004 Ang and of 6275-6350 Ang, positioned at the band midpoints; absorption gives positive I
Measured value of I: 0.8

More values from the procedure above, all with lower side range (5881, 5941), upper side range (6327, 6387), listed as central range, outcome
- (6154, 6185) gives 2.9 Ang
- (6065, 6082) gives -4.0 Ang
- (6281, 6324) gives 3.8 Ang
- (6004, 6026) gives -4.4 Ang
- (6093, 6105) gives -1.9 Ang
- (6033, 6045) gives -2.8 Ang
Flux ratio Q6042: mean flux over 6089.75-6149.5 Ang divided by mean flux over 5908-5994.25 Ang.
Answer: 1.3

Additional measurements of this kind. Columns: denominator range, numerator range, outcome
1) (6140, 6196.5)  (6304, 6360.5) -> 1.18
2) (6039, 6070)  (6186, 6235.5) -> 0.76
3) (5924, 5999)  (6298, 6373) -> 1.21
